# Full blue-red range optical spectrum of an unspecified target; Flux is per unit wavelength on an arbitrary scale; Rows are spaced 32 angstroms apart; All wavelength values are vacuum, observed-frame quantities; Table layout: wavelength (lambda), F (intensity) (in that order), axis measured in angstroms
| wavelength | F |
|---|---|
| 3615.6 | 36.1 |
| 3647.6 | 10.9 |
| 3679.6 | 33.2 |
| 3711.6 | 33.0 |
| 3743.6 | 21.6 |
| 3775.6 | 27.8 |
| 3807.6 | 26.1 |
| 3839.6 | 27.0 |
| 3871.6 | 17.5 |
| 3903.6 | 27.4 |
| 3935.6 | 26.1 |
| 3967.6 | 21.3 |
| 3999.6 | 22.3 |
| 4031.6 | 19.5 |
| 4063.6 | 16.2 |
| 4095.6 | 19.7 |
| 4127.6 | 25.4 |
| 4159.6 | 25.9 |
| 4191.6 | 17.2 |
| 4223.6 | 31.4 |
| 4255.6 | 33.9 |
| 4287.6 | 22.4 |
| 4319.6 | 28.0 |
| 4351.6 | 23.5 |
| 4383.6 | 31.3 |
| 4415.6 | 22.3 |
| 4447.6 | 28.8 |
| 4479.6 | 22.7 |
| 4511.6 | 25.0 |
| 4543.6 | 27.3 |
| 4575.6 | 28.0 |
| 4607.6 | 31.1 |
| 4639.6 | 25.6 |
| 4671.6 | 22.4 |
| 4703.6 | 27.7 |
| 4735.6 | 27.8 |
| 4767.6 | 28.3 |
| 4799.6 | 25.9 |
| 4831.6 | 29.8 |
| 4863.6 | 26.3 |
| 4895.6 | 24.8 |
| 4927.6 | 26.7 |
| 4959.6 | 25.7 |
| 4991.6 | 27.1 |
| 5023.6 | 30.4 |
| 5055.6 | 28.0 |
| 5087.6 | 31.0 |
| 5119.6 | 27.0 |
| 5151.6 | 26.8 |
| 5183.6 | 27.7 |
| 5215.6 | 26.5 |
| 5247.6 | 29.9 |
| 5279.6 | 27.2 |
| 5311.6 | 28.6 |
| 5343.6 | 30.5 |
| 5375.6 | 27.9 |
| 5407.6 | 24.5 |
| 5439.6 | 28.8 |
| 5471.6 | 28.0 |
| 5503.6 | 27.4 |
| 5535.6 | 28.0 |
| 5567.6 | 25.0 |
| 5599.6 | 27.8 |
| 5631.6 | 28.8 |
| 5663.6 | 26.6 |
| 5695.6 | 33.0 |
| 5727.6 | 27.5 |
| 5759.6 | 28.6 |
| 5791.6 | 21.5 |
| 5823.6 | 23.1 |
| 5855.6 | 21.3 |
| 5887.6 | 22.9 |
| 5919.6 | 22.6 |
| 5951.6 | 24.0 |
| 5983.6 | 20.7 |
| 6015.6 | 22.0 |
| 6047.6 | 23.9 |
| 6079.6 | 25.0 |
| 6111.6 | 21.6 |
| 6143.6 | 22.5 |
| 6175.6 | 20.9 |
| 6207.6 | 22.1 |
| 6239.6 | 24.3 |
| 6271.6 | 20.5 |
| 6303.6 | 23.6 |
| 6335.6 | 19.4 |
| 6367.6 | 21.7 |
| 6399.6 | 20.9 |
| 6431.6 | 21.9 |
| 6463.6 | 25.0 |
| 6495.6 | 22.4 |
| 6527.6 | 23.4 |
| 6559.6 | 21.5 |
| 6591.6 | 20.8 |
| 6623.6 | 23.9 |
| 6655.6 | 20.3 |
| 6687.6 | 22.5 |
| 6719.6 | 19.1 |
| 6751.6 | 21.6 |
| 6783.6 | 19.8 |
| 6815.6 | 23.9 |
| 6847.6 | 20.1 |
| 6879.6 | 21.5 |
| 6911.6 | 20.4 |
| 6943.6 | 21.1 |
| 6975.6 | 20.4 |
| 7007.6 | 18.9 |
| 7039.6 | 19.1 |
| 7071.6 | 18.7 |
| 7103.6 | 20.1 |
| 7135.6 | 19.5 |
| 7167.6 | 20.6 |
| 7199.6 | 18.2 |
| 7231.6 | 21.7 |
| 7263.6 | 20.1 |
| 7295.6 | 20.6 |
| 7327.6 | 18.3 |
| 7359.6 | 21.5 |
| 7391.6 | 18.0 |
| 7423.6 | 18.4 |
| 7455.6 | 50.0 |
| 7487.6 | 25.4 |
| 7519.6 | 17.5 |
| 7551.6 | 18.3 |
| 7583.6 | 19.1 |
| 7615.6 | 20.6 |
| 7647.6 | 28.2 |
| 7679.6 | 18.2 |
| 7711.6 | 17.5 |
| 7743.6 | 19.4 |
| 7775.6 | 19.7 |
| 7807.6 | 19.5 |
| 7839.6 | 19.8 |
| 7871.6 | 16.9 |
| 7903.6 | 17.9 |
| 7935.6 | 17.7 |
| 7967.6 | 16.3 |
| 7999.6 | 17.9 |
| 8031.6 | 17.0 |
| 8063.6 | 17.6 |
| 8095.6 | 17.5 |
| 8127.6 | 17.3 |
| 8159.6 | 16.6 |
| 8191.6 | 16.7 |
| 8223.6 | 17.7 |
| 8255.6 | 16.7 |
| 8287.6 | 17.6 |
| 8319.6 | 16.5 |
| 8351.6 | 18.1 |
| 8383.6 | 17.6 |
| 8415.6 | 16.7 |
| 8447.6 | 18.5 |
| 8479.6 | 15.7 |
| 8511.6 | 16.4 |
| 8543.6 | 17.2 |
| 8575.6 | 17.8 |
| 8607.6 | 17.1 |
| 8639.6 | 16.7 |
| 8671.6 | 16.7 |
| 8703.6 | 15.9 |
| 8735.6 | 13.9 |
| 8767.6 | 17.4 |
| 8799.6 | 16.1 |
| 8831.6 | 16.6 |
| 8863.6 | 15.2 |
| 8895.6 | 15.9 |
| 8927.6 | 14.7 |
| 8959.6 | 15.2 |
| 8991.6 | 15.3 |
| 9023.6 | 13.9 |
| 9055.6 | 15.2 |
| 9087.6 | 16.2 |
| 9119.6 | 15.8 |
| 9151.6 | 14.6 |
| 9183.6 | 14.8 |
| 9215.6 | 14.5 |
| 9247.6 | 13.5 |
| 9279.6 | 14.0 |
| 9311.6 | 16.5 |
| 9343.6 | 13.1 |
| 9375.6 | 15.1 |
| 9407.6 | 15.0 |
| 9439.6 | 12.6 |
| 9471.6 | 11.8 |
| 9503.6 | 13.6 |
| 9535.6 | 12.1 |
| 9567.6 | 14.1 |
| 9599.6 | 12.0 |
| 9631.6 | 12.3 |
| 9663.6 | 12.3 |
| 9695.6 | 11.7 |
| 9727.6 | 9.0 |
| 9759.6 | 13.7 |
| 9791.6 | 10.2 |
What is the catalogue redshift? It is 0.14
